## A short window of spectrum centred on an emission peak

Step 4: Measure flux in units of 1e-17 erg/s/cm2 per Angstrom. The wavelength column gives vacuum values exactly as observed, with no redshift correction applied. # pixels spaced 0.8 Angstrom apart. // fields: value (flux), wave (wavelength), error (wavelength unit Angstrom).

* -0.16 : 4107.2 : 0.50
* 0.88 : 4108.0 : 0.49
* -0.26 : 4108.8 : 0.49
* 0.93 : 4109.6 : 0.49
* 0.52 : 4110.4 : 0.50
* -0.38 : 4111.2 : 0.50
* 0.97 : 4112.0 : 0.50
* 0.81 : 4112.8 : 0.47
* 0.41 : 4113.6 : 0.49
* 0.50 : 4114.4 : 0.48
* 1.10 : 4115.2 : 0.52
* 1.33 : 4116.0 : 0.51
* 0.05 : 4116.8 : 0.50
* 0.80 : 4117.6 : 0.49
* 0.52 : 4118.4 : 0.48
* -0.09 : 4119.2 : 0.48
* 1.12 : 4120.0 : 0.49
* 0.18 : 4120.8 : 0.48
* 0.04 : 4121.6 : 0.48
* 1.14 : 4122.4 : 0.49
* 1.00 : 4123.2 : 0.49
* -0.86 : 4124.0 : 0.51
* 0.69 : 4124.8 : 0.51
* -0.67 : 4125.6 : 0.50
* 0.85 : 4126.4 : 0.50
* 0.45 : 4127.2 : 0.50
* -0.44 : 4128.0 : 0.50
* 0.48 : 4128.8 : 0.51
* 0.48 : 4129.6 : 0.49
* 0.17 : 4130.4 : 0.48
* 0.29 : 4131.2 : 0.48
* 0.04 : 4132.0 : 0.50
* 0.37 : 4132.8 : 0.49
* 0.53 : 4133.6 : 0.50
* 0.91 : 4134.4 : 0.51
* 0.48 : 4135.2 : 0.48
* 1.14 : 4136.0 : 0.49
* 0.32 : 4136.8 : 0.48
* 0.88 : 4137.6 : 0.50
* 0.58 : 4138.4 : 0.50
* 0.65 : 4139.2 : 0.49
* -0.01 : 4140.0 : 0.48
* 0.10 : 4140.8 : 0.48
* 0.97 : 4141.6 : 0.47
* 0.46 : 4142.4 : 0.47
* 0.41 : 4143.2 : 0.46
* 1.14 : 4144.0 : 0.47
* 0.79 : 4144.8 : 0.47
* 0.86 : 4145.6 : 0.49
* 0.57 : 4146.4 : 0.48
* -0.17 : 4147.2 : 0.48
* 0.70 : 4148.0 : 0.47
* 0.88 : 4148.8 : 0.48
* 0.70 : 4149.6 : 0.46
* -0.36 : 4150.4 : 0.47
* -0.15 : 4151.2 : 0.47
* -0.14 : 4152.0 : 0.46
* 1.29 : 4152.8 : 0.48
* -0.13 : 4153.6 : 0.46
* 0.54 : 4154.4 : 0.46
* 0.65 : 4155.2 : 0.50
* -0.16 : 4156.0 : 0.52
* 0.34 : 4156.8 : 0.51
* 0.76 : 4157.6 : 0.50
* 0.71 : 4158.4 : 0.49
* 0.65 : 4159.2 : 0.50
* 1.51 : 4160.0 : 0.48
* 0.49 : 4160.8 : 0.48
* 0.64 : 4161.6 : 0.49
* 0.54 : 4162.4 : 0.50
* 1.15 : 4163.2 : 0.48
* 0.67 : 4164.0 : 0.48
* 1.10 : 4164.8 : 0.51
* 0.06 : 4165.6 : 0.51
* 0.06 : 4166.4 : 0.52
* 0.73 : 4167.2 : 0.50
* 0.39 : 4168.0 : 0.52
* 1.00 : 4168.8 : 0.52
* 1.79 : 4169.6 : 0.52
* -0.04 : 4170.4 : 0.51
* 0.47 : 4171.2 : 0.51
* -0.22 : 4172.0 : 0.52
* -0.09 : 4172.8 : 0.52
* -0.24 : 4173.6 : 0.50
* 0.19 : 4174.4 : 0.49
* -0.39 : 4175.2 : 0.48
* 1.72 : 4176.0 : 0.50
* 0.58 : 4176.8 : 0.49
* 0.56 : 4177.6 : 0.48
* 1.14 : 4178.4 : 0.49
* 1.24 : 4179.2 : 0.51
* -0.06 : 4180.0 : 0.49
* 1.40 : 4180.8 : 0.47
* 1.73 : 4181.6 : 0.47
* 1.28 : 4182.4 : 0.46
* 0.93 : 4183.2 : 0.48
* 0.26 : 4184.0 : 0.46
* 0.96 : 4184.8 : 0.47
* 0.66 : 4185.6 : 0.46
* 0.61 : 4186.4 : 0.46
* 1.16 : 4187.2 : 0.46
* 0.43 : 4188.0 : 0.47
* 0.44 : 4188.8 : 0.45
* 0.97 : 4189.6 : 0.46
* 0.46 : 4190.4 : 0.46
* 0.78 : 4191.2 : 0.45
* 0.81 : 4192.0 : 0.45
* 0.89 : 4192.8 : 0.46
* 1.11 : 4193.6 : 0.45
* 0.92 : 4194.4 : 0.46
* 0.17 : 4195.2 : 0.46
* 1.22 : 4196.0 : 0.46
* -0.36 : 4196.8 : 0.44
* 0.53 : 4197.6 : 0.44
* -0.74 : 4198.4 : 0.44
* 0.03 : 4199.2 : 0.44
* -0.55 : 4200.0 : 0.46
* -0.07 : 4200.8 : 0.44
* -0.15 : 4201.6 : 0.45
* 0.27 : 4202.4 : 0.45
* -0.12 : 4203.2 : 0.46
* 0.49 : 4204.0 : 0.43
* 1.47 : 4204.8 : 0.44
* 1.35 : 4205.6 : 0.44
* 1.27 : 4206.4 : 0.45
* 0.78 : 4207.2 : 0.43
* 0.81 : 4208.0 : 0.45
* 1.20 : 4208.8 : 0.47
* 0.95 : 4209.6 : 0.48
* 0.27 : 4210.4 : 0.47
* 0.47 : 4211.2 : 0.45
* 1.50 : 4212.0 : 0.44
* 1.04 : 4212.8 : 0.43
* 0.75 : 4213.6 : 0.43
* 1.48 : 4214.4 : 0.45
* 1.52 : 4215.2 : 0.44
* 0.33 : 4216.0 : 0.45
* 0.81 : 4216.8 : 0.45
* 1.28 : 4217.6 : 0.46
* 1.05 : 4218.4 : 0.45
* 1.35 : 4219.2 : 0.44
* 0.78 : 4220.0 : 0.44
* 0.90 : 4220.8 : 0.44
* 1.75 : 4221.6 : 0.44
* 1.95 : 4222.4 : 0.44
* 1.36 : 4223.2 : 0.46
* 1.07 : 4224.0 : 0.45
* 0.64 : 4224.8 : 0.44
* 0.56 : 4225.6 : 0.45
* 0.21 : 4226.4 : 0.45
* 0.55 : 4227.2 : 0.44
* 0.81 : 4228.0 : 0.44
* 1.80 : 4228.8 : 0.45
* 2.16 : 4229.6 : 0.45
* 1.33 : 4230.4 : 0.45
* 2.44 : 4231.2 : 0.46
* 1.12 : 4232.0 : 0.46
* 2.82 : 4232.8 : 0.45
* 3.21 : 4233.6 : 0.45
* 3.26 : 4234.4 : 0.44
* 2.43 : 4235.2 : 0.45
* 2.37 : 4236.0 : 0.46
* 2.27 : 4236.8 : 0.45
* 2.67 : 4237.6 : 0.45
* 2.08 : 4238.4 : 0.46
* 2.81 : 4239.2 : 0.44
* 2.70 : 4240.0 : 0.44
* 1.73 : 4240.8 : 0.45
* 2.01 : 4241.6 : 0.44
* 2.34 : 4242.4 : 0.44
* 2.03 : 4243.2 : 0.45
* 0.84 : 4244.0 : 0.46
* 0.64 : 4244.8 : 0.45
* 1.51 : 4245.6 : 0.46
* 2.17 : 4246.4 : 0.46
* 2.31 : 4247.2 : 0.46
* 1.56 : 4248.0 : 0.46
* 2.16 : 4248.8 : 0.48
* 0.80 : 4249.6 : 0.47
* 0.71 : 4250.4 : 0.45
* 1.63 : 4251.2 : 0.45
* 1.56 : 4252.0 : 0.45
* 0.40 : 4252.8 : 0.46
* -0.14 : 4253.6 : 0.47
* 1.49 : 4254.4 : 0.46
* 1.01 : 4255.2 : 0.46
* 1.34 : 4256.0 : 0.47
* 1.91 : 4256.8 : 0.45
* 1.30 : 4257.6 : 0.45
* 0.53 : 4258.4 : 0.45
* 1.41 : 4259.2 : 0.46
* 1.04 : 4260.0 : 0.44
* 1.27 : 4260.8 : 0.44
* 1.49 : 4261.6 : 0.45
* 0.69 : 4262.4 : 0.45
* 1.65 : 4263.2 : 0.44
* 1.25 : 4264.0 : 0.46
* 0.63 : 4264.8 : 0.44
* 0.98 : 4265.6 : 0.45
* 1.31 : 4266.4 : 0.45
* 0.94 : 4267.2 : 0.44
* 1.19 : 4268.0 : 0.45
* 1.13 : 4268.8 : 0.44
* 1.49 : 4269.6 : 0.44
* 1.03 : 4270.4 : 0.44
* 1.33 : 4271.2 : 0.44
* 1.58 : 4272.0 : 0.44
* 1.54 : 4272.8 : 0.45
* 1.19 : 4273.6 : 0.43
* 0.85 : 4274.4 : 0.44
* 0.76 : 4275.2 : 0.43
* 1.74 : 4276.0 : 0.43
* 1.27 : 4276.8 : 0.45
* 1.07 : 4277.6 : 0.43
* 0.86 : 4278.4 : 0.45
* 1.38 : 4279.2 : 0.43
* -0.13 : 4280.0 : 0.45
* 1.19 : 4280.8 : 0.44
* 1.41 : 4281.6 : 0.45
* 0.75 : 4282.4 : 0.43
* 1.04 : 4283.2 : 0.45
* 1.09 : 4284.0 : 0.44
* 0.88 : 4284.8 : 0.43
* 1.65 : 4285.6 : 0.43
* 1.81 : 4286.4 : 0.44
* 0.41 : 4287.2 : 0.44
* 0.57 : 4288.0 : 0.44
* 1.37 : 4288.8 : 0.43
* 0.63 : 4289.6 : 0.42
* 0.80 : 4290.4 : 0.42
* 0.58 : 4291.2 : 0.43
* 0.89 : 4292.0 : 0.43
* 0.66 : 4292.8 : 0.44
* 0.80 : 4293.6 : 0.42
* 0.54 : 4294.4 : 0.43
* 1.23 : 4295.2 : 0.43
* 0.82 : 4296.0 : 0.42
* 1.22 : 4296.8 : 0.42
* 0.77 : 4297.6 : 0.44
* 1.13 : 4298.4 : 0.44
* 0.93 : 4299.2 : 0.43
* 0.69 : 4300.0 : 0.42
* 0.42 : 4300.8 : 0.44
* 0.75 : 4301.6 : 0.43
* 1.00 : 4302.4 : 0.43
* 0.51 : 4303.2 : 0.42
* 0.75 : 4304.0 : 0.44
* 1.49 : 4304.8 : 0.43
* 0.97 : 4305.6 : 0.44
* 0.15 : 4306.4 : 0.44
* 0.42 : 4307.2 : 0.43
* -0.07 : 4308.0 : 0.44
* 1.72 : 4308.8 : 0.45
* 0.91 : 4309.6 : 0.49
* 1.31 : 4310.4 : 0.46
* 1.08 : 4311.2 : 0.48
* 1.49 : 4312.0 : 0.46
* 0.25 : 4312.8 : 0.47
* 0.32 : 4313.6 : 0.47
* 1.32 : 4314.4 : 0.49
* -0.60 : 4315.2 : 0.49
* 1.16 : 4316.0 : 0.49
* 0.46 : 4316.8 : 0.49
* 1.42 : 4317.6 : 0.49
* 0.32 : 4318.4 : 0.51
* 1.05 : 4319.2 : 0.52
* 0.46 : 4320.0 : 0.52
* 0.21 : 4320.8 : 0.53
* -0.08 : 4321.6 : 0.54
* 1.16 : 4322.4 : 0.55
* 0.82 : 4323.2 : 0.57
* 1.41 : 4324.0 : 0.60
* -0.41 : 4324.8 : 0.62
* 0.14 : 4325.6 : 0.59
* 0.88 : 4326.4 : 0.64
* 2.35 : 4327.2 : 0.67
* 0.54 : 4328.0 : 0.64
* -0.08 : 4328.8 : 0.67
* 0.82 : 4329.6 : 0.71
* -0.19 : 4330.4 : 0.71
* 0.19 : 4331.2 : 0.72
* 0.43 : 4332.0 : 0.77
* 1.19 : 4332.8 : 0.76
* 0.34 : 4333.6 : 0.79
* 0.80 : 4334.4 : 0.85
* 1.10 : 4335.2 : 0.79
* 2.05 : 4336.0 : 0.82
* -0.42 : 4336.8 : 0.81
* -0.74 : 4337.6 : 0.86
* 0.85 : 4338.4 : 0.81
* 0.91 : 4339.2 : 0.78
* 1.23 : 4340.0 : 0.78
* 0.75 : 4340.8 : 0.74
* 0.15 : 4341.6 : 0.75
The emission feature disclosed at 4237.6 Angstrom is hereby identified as Ly-alpha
